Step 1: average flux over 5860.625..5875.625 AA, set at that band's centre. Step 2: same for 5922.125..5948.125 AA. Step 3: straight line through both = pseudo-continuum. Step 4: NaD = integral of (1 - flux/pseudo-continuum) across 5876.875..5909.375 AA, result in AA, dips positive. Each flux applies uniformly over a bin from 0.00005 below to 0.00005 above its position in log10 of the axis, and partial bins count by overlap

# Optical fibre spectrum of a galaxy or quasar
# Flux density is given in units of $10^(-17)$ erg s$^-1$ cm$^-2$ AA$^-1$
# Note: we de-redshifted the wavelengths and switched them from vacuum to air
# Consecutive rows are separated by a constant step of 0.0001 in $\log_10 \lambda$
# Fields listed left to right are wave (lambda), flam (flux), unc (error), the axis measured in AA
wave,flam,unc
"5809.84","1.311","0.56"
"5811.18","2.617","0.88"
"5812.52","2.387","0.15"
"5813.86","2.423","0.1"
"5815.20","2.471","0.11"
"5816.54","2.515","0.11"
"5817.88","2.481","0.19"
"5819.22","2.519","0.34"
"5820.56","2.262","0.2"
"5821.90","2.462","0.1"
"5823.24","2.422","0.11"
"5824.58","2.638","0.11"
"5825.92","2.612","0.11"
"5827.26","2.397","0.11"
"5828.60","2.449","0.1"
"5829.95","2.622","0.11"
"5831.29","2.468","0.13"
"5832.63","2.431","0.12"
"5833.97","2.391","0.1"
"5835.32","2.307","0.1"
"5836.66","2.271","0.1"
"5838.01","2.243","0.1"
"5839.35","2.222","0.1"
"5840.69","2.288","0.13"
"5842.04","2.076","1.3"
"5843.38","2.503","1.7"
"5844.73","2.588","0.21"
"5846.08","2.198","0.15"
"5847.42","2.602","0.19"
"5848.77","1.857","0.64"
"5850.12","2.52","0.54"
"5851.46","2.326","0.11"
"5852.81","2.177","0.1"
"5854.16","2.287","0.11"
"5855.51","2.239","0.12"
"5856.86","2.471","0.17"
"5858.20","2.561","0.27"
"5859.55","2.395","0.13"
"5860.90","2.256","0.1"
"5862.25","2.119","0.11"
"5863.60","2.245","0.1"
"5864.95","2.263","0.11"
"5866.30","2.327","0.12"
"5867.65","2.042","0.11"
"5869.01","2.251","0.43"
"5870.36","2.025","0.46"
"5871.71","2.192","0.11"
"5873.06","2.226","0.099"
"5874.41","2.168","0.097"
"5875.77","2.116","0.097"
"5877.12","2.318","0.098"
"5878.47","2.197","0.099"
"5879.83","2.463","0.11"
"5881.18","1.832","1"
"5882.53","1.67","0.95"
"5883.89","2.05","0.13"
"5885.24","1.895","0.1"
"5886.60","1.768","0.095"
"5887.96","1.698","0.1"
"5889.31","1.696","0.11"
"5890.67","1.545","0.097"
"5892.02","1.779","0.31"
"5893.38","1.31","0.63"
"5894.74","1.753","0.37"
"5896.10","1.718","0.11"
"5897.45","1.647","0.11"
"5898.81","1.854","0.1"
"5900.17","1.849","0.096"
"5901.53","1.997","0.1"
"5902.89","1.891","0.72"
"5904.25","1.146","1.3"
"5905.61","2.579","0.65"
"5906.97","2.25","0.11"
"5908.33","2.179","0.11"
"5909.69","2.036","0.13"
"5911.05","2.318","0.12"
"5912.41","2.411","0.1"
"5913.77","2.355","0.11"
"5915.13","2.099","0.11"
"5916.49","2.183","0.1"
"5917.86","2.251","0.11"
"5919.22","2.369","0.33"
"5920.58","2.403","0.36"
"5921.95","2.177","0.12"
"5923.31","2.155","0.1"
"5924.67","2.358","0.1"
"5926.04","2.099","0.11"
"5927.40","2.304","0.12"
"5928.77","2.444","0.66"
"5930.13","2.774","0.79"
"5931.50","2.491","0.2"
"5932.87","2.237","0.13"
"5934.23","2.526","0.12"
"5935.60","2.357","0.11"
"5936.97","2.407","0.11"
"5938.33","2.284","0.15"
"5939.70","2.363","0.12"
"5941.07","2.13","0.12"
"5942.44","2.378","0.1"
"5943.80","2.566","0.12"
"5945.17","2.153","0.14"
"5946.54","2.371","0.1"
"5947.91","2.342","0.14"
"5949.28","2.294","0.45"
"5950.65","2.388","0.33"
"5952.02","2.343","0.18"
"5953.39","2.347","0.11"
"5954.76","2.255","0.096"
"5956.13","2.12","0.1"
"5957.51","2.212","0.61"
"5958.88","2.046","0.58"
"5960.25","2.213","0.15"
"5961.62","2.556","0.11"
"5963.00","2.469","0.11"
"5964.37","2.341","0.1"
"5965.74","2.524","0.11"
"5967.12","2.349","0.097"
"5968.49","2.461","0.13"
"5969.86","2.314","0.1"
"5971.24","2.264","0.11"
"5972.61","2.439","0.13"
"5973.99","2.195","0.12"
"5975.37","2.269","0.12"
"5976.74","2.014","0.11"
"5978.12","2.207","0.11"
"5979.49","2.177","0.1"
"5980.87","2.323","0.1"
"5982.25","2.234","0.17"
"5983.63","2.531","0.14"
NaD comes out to 5.4 AA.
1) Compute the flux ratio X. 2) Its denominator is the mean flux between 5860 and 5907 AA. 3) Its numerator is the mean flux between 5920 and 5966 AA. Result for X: 1.18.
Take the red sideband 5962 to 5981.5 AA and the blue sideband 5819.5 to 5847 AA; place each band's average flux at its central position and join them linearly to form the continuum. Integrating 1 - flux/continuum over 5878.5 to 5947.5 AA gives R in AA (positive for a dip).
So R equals 6.88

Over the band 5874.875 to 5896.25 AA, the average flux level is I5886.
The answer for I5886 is 1.87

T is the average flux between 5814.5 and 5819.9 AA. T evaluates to 2.49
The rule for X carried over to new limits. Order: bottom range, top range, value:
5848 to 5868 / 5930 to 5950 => 1.04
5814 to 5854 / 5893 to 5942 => 0.91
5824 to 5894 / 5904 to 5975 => 1.05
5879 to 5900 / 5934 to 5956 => 1.31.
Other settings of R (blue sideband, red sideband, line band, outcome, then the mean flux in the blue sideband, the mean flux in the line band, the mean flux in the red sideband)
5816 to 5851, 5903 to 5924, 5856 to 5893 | 3.3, 2.4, 2.09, 2.19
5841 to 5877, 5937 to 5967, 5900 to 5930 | 1.4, 2.27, 2.19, 2.32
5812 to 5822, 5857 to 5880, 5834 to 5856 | 0.3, 2.44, 2.3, 2.25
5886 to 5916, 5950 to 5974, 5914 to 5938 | -2.9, 1.91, 2.33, 2.33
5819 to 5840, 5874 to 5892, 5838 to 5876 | -1.7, 2.42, 2.27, 1.95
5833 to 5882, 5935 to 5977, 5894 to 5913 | 2.7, 2.26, 1.97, 2.32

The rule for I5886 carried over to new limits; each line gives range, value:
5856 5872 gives 2.26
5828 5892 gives 2.2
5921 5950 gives 2.34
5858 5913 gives 2.02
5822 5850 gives 2.38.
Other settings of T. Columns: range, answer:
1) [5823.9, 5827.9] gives 2.55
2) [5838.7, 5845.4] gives 2.34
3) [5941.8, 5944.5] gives 2.48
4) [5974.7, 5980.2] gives 2.17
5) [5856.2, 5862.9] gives 2.36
